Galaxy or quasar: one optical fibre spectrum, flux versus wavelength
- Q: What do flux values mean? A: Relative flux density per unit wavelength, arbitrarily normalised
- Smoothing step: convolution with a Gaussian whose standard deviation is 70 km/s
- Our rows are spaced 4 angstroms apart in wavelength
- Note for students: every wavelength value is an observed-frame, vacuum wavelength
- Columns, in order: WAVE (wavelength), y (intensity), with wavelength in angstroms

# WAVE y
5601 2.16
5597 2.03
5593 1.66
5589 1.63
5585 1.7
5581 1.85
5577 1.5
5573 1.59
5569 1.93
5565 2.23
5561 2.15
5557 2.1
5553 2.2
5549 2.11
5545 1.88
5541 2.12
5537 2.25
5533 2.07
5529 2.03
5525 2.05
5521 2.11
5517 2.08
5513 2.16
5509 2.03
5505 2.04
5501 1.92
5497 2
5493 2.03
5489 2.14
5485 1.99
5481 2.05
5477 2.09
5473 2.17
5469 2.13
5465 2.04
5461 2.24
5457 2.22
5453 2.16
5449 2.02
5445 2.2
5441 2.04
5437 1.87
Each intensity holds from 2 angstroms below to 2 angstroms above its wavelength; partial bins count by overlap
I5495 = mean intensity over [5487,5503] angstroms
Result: 2.02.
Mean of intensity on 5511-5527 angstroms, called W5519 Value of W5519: 2.1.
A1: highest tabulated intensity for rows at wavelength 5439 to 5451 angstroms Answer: 2.2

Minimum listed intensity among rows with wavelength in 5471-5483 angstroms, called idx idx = 2.05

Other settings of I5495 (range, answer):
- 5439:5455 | 2.11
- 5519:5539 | 2.1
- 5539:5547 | 2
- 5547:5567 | 2.16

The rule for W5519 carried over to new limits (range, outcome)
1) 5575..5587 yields 1.68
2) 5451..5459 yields 2.19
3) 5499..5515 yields 2.04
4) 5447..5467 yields 2.14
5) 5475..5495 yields 2.06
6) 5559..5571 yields 2.1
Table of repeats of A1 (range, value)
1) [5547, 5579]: 2.23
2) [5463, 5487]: 2.17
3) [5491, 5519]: 2.16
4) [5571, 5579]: 1.59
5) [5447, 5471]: 2.24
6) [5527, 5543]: 2.25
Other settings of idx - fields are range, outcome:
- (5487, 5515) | 1.92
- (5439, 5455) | 2.02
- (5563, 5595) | 1.5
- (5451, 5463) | 2.16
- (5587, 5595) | 1.63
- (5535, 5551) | 1.88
